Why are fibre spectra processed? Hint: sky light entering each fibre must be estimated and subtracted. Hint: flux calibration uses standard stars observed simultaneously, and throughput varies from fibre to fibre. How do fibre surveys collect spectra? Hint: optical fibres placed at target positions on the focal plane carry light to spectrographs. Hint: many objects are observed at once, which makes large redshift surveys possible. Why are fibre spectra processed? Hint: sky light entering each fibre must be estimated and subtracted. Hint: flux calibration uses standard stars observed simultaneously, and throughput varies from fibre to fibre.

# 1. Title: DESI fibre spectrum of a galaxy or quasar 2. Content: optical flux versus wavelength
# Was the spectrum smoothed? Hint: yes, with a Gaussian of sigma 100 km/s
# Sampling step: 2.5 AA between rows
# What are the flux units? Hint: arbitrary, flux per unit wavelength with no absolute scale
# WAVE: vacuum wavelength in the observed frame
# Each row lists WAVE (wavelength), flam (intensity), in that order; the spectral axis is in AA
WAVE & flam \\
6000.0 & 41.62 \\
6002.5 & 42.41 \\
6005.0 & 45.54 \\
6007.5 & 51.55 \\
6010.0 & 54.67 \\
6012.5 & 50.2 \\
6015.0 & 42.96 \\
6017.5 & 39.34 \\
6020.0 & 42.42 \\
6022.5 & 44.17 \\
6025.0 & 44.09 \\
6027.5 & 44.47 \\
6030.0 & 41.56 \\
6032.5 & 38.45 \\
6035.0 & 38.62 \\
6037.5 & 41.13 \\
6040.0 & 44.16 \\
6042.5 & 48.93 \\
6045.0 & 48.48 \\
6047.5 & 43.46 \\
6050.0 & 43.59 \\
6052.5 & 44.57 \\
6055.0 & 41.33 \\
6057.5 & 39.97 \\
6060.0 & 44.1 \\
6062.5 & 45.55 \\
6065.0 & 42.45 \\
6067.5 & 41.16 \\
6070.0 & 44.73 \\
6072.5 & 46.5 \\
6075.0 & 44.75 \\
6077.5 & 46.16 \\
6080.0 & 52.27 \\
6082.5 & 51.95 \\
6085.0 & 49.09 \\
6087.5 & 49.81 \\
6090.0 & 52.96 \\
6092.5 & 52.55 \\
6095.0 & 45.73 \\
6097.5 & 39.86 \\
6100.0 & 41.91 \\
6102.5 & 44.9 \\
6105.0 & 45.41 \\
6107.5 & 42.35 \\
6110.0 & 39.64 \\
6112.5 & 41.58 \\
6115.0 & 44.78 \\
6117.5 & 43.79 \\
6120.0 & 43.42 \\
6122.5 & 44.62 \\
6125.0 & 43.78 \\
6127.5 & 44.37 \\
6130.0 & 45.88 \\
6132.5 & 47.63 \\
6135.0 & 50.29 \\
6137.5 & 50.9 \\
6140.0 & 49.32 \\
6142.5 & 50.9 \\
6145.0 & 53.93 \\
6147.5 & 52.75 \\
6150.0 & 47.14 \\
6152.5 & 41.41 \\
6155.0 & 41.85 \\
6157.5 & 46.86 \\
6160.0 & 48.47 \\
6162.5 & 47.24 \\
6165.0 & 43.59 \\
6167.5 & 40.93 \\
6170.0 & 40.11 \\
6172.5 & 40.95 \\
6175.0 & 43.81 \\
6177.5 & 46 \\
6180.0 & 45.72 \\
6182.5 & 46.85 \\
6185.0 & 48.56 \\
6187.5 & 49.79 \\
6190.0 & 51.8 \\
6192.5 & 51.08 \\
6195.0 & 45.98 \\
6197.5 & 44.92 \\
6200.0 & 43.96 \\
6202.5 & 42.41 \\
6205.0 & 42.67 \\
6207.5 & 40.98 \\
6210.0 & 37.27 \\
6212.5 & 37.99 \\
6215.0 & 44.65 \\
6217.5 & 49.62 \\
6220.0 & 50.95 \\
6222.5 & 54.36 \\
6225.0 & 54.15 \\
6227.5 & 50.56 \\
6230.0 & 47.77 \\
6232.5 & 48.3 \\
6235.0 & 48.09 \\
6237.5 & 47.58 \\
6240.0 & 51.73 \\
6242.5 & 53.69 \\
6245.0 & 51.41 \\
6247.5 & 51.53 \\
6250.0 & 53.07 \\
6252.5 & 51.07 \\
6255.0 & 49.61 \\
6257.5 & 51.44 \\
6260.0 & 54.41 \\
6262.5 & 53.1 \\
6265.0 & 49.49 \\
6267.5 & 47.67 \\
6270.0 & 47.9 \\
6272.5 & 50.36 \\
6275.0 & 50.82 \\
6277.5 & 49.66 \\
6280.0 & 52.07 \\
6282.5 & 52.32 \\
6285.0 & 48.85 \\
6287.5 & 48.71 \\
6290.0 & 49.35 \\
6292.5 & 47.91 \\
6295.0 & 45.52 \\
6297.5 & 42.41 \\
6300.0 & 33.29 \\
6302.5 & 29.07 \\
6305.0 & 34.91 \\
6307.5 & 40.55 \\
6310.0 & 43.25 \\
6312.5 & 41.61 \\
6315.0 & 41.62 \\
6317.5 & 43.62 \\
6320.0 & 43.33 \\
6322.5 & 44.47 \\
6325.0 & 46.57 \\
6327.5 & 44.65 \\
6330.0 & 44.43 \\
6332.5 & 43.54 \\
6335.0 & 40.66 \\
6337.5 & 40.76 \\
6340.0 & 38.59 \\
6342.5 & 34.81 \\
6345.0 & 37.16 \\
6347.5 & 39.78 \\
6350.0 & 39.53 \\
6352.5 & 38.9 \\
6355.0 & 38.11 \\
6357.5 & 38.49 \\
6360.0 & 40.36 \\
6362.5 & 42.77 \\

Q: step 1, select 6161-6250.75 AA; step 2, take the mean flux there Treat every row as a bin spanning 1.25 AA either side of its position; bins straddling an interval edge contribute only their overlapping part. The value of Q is 46.9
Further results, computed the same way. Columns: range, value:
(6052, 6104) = 45.8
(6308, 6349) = 41.8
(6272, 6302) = 47.1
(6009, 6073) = 43.8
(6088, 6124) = 44.6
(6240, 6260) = 51.9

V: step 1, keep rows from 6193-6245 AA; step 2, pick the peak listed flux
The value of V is 54.36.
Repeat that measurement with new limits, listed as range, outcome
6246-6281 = 54.41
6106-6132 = 45.88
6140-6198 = 53.93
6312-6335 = 46.57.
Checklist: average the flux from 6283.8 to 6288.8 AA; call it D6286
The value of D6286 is 48.8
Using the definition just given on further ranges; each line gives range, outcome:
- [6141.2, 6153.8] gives 49.2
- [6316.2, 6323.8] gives 43.8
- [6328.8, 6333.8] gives 43.9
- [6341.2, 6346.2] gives 36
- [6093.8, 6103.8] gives 43.1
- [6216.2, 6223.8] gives 51.6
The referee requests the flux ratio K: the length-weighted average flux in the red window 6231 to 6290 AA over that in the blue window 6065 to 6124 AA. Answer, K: 1.11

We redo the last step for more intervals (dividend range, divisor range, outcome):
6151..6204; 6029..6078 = 1.04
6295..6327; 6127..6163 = 0.85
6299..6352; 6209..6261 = 0.81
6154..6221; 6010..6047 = 1.03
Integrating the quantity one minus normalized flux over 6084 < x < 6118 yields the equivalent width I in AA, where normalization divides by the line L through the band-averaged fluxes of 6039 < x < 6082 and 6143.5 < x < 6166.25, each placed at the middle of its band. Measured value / 0.4 AA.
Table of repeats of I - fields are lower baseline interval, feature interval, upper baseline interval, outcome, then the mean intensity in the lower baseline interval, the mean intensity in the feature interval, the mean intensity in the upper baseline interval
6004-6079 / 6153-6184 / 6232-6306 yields 1.4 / 44.3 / 44.3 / 48.2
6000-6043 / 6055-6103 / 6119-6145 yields -0.1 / 44.2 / 46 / 47.5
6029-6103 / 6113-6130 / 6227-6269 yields 0.9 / 45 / 44.1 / 50.6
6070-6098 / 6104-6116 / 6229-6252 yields 1.5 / 48.4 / 42.7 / 50.4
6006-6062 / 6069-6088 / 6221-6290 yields -1.1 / 44.2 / 48.1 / 50.7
